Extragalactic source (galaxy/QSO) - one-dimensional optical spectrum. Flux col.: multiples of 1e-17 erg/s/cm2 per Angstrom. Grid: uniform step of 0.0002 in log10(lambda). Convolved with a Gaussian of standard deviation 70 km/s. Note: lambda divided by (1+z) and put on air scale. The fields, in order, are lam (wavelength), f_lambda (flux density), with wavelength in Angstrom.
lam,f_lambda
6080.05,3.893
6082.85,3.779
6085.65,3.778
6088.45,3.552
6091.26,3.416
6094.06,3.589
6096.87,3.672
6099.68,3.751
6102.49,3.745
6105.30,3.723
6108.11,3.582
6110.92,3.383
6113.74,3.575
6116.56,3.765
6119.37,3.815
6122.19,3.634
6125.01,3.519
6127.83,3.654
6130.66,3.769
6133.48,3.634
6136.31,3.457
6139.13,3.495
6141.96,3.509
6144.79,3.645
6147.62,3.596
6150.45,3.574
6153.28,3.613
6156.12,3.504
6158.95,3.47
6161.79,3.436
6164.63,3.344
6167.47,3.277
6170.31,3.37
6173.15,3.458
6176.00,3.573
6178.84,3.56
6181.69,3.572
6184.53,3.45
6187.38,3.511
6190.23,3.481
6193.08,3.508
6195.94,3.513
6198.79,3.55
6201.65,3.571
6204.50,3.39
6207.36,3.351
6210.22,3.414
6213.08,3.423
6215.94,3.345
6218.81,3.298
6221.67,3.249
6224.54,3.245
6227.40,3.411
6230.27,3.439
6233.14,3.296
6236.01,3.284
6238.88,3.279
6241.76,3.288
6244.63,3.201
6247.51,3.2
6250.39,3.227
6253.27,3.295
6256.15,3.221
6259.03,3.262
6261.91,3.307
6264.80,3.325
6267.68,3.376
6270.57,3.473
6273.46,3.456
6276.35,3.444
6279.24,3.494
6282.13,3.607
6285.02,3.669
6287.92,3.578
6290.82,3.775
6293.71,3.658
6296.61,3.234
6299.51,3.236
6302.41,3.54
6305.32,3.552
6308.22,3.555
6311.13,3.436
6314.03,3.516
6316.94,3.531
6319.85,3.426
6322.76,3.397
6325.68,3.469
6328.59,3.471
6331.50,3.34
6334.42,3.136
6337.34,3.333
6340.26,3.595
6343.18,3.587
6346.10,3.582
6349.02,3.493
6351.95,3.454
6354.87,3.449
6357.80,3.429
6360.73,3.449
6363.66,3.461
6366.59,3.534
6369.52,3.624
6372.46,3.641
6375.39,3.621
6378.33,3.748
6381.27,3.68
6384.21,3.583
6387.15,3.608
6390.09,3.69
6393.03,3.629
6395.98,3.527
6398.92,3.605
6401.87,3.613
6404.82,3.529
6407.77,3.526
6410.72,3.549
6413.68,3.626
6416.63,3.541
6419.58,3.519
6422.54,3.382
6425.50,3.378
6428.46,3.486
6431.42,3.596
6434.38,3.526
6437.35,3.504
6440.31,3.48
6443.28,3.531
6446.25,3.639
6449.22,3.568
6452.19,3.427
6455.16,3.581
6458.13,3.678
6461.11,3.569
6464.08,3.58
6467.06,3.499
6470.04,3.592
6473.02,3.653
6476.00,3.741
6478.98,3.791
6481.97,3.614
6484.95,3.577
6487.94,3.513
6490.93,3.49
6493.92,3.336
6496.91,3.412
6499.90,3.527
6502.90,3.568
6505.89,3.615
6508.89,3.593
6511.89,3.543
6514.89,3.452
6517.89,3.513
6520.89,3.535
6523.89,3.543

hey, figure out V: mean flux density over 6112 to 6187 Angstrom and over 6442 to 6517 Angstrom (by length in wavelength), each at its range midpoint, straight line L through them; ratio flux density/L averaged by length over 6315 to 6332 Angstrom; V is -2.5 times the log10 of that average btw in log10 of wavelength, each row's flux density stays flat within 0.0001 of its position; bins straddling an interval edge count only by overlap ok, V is 0.03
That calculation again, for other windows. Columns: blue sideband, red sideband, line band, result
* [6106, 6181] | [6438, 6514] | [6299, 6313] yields 0.02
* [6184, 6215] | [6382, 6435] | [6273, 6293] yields -0.03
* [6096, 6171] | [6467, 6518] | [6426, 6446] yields 0.01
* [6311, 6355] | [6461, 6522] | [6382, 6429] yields -0.02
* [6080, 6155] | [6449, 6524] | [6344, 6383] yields 0.01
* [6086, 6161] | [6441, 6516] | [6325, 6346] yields 0.05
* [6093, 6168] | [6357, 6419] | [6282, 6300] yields 0.01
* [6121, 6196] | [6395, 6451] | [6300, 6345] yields 0.02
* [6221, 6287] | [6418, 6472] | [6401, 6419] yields -0.02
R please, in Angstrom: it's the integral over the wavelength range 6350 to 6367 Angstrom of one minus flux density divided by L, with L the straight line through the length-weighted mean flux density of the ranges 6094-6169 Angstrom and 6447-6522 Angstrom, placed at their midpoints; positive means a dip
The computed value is 0.5 Angstrom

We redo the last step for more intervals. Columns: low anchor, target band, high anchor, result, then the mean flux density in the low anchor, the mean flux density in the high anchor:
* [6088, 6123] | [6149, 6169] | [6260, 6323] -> 0.7 Angstrom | 3.63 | 3.48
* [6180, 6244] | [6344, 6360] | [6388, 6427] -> 0.1 Angstrom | 3.4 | 3.55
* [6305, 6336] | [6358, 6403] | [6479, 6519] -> -1.7 Angstrom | 3.43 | 3.53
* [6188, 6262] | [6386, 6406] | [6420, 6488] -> -0.5 Angstrom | 3.35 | 3.56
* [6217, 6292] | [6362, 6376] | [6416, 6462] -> -0.4 Angstrom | 3.37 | 3.52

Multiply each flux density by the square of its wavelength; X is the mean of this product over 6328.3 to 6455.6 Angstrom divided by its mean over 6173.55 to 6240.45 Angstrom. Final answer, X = 1.1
